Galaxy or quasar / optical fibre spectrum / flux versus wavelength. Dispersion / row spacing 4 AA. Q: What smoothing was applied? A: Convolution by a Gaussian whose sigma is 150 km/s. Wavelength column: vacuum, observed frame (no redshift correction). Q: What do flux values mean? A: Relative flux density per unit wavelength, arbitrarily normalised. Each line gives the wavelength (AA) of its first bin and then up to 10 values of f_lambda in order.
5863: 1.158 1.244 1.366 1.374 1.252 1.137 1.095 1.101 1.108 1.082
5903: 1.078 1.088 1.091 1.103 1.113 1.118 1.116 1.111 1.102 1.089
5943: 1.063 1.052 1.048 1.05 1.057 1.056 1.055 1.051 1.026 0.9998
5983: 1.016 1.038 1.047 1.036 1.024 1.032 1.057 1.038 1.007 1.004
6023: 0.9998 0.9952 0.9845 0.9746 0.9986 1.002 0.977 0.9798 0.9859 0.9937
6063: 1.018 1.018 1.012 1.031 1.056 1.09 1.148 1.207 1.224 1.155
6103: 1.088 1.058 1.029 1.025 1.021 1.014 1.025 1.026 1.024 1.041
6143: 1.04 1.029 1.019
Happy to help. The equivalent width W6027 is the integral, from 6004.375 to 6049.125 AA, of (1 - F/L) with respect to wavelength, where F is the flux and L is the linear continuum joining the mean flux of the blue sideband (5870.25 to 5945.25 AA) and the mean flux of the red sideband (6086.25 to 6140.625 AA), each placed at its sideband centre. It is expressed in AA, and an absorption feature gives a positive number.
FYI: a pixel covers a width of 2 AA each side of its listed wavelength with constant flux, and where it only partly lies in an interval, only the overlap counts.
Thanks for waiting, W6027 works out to 3.9 AA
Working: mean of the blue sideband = 1.13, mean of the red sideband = 1.08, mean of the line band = 1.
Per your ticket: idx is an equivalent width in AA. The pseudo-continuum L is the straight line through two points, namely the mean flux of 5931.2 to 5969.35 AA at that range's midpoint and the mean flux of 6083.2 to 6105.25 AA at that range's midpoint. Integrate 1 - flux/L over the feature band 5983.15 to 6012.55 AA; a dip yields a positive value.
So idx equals 1.6 AA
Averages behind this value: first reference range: 1.07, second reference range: 1.16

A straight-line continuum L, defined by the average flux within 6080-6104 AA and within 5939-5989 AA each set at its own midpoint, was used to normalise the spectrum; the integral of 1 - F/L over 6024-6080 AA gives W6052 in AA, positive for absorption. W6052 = 5.85 AA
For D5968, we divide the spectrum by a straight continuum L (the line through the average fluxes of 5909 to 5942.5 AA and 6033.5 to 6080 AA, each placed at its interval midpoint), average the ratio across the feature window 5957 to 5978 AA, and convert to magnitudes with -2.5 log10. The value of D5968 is 0.03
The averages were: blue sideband 1.1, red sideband 1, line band 1.05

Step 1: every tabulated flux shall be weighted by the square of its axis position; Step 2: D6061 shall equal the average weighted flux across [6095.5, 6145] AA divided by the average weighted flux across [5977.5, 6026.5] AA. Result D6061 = 1.1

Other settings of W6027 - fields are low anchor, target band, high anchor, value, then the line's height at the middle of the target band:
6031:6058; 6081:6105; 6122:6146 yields -3.39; 1.01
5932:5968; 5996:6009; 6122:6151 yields 0.21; 1.05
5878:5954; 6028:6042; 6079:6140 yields 1.27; 1.09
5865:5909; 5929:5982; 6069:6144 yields 3.92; 1.14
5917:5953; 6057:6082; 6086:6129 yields 1.49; 1.09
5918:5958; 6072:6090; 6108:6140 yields -0.77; 1.04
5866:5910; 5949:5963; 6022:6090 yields 0.72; 1.11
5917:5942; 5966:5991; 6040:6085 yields 0.96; 1.07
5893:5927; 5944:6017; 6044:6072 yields 0.81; 1.05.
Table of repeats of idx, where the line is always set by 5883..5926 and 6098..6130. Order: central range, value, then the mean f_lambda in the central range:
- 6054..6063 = 0.55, 0.997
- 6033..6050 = 1.25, 0.988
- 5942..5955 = 0.43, 1.05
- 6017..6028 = 0.72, 1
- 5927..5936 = -0.13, 1.11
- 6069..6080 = 0.28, 1.03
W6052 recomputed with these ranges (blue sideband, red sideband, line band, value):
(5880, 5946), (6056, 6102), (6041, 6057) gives 1.49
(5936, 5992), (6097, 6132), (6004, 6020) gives 0.30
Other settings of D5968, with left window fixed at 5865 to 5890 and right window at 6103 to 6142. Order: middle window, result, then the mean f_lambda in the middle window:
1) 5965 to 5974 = 0.11 mag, 1.05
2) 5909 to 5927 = 0.09 mag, 1.11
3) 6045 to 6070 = 0.09 mag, 0.996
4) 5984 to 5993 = 0.11 mag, 1.04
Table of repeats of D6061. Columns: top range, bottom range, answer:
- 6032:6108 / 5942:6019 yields 1.04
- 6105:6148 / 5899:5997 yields 1.02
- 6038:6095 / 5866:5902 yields 0.93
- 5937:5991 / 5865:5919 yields 0.92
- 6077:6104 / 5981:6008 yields 1.14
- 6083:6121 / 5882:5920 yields 1.08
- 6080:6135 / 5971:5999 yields 1.10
